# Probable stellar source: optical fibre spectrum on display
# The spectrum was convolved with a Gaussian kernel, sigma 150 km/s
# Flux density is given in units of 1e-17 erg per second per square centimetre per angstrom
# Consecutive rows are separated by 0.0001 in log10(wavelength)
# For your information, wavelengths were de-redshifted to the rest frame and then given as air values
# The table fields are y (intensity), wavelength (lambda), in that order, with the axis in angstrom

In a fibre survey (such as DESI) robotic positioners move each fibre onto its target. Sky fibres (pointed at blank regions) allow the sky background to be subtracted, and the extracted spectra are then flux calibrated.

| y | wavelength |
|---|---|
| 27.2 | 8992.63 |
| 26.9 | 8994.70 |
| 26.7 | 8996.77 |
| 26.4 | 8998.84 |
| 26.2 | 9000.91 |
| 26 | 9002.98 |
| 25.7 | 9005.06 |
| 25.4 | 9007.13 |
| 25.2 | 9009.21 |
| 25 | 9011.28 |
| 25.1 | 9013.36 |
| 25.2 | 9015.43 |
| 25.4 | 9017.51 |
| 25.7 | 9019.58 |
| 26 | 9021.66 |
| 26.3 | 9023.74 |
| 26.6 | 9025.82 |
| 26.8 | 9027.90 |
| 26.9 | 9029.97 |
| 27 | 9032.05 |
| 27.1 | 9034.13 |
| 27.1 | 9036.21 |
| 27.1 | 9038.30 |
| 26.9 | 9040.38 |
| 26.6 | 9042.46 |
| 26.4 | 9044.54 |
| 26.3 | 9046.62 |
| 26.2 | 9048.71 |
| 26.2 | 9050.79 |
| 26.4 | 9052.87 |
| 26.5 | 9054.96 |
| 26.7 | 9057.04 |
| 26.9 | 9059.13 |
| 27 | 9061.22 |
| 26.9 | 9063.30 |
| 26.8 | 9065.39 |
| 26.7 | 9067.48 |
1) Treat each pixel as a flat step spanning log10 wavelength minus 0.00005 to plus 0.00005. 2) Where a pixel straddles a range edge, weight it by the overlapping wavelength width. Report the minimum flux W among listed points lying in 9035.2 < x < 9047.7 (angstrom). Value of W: 26.3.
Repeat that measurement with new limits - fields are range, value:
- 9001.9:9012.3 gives 25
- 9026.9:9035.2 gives 26.8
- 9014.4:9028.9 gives 25.2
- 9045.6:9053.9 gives 26.2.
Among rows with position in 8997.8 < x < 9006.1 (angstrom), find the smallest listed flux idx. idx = 25.7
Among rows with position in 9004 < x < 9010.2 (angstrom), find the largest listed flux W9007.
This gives 25.7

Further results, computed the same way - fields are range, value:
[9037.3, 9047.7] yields 27.1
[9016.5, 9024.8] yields 26.3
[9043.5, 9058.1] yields 26.7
